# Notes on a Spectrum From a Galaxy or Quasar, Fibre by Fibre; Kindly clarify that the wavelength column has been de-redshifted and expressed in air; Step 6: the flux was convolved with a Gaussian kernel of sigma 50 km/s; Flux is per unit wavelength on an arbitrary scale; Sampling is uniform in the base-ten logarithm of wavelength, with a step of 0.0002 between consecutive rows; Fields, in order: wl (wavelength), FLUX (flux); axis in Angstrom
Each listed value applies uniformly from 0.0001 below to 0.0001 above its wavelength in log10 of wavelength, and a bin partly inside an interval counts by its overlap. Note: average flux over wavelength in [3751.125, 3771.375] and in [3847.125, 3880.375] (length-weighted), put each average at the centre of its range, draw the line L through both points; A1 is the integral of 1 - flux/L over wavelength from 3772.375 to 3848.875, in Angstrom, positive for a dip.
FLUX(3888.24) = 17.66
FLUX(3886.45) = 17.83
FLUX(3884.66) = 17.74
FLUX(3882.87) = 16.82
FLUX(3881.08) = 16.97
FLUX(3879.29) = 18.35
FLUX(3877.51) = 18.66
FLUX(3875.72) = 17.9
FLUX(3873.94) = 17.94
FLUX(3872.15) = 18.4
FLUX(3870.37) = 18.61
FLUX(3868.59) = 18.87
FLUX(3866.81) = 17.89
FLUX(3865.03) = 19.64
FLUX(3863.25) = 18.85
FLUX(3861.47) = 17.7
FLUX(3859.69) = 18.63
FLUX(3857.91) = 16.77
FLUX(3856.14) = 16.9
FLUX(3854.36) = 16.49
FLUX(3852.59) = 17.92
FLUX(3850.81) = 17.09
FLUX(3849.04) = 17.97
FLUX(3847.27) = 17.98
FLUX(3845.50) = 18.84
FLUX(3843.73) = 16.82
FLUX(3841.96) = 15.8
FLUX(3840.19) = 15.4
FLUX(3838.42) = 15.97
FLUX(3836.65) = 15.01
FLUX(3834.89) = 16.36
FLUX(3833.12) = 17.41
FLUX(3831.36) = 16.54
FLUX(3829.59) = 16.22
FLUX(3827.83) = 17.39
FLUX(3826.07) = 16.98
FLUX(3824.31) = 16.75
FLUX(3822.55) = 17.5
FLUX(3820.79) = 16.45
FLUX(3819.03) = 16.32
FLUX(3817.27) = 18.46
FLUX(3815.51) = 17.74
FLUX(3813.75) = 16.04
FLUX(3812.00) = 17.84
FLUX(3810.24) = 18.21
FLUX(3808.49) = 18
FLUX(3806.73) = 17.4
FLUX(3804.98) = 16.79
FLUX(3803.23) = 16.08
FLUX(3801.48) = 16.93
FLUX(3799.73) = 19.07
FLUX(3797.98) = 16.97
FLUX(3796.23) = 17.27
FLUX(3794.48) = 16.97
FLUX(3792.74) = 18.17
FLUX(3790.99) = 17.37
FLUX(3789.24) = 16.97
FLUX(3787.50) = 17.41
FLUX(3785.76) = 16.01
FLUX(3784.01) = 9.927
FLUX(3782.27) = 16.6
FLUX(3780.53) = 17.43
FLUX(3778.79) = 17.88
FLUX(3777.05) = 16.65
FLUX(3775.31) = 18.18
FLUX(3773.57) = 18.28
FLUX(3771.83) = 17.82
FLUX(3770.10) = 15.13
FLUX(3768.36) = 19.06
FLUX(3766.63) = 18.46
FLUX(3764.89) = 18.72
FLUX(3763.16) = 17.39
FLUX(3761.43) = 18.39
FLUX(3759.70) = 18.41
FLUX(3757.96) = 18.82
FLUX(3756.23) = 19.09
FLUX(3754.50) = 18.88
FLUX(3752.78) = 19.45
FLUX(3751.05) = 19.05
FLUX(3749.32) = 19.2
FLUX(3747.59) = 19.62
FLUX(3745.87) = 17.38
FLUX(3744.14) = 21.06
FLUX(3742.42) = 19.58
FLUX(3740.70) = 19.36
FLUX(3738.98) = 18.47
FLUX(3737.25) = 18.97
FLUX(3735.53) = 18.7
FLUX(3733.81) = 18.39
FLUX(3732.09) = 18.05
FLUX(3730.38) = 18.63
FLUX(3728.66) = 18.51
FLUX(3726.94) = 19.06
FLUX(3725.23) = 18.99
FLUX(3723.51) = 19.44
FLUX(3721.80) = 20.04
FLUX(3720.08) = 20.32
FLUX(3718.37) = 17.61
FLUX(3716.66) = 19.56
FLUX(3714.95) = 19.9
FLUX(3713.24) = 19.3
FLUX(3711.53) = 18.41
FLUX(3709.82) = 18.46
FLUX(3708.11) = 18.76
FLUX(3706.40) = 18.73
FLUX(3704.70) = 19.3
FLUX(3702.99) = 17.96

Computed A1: 5.3 Angstrom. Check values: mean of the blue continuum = 18.4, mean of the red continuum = 18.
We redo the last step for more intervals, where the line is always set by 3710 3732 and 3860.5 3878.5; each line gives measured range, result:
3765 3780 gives 0.9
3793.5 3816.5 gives 1.7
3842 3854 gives 0.6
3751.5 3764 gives 0.2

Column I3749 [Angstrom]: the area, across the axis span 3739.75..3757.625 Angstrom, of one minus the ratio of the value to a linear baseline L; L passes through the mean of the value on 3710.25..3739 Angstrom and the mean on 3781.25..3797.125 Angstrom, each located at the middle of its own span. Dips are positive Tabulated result -1.27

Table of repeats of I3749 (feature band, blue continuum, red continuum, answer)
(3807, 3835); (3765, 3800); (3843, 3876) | 0.6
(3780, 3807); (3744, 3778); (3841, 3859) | 1.9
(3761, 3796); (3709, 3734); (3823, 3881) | 2.3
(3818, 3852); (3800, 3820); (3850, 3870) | 1.6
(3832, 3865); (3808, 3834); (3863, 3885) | 1.0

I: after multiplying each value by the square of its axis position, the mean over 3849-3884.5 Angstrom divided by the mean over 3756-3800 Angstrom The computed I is 1.1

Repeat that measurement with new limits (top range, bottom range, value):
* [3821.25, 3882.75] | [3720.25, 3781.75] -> 0.99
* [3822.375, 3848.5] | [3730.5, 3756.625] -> 0.92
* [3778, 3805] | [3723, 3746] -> 0.91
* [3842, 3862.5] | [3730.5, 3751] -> 0.98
